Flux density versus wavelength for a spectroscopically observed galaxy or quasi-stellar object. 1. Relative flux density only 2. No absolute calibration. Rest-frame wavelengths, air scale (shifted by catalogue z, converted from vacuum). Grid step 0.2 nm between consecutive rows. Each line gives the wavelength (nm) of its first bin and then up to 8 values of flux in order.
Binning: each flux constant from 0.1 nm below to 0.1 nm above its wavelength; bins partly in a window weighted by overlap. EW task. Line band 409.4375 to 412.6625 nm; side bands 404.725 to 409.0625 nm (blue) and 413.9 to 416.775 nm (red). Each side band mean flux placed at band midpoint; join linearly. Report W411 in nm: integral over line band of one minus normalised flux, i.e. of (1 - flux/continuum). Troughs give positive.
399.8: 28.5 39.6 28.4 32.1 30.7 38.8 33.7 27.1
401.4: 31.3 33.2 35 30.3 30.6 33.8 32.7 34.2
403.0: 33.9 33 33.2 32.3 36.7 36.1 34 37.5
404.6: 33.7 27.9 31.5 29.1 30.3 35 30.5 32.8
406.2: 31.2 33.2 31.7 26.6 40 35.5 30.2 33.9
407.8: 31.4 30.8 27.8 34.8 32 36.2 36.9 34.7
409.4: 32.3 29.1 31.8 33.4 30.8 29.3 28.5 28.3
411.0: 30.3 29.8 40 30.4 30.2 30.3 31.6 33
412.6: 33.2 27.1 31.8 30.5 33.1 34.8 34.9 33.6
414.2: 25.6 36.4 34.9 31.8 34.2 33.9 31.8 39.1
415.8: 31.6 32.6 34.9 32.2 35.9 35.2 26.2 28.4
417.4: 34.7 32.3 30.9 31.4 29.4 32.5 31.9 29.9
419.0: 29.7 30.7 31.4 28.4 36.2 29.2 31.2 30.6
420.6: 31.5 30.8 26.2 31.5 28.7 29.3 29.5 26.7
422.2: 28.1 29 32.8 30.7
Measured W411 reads 0.16 nm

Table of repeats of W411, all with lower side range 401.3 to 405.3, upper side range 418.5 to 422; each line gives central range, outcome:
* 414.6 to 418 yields -0.214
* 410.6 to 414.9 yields -0.057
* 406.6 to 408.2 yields 0.004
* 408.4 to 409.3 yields -0.079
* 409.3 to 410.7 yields 0.052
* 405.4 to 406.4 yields 0.010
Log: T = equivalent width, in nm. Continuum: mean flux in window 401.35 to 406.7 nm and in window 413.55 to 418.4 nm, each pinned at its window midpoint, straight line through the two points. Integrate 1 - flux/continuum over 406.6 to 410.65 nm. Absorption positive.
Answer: 0.05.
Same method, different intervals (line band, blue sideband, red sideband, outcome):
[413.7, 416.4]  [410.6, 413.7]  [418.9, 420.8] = -0.18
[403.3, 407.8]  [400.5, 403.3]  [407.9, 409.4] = 0.03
